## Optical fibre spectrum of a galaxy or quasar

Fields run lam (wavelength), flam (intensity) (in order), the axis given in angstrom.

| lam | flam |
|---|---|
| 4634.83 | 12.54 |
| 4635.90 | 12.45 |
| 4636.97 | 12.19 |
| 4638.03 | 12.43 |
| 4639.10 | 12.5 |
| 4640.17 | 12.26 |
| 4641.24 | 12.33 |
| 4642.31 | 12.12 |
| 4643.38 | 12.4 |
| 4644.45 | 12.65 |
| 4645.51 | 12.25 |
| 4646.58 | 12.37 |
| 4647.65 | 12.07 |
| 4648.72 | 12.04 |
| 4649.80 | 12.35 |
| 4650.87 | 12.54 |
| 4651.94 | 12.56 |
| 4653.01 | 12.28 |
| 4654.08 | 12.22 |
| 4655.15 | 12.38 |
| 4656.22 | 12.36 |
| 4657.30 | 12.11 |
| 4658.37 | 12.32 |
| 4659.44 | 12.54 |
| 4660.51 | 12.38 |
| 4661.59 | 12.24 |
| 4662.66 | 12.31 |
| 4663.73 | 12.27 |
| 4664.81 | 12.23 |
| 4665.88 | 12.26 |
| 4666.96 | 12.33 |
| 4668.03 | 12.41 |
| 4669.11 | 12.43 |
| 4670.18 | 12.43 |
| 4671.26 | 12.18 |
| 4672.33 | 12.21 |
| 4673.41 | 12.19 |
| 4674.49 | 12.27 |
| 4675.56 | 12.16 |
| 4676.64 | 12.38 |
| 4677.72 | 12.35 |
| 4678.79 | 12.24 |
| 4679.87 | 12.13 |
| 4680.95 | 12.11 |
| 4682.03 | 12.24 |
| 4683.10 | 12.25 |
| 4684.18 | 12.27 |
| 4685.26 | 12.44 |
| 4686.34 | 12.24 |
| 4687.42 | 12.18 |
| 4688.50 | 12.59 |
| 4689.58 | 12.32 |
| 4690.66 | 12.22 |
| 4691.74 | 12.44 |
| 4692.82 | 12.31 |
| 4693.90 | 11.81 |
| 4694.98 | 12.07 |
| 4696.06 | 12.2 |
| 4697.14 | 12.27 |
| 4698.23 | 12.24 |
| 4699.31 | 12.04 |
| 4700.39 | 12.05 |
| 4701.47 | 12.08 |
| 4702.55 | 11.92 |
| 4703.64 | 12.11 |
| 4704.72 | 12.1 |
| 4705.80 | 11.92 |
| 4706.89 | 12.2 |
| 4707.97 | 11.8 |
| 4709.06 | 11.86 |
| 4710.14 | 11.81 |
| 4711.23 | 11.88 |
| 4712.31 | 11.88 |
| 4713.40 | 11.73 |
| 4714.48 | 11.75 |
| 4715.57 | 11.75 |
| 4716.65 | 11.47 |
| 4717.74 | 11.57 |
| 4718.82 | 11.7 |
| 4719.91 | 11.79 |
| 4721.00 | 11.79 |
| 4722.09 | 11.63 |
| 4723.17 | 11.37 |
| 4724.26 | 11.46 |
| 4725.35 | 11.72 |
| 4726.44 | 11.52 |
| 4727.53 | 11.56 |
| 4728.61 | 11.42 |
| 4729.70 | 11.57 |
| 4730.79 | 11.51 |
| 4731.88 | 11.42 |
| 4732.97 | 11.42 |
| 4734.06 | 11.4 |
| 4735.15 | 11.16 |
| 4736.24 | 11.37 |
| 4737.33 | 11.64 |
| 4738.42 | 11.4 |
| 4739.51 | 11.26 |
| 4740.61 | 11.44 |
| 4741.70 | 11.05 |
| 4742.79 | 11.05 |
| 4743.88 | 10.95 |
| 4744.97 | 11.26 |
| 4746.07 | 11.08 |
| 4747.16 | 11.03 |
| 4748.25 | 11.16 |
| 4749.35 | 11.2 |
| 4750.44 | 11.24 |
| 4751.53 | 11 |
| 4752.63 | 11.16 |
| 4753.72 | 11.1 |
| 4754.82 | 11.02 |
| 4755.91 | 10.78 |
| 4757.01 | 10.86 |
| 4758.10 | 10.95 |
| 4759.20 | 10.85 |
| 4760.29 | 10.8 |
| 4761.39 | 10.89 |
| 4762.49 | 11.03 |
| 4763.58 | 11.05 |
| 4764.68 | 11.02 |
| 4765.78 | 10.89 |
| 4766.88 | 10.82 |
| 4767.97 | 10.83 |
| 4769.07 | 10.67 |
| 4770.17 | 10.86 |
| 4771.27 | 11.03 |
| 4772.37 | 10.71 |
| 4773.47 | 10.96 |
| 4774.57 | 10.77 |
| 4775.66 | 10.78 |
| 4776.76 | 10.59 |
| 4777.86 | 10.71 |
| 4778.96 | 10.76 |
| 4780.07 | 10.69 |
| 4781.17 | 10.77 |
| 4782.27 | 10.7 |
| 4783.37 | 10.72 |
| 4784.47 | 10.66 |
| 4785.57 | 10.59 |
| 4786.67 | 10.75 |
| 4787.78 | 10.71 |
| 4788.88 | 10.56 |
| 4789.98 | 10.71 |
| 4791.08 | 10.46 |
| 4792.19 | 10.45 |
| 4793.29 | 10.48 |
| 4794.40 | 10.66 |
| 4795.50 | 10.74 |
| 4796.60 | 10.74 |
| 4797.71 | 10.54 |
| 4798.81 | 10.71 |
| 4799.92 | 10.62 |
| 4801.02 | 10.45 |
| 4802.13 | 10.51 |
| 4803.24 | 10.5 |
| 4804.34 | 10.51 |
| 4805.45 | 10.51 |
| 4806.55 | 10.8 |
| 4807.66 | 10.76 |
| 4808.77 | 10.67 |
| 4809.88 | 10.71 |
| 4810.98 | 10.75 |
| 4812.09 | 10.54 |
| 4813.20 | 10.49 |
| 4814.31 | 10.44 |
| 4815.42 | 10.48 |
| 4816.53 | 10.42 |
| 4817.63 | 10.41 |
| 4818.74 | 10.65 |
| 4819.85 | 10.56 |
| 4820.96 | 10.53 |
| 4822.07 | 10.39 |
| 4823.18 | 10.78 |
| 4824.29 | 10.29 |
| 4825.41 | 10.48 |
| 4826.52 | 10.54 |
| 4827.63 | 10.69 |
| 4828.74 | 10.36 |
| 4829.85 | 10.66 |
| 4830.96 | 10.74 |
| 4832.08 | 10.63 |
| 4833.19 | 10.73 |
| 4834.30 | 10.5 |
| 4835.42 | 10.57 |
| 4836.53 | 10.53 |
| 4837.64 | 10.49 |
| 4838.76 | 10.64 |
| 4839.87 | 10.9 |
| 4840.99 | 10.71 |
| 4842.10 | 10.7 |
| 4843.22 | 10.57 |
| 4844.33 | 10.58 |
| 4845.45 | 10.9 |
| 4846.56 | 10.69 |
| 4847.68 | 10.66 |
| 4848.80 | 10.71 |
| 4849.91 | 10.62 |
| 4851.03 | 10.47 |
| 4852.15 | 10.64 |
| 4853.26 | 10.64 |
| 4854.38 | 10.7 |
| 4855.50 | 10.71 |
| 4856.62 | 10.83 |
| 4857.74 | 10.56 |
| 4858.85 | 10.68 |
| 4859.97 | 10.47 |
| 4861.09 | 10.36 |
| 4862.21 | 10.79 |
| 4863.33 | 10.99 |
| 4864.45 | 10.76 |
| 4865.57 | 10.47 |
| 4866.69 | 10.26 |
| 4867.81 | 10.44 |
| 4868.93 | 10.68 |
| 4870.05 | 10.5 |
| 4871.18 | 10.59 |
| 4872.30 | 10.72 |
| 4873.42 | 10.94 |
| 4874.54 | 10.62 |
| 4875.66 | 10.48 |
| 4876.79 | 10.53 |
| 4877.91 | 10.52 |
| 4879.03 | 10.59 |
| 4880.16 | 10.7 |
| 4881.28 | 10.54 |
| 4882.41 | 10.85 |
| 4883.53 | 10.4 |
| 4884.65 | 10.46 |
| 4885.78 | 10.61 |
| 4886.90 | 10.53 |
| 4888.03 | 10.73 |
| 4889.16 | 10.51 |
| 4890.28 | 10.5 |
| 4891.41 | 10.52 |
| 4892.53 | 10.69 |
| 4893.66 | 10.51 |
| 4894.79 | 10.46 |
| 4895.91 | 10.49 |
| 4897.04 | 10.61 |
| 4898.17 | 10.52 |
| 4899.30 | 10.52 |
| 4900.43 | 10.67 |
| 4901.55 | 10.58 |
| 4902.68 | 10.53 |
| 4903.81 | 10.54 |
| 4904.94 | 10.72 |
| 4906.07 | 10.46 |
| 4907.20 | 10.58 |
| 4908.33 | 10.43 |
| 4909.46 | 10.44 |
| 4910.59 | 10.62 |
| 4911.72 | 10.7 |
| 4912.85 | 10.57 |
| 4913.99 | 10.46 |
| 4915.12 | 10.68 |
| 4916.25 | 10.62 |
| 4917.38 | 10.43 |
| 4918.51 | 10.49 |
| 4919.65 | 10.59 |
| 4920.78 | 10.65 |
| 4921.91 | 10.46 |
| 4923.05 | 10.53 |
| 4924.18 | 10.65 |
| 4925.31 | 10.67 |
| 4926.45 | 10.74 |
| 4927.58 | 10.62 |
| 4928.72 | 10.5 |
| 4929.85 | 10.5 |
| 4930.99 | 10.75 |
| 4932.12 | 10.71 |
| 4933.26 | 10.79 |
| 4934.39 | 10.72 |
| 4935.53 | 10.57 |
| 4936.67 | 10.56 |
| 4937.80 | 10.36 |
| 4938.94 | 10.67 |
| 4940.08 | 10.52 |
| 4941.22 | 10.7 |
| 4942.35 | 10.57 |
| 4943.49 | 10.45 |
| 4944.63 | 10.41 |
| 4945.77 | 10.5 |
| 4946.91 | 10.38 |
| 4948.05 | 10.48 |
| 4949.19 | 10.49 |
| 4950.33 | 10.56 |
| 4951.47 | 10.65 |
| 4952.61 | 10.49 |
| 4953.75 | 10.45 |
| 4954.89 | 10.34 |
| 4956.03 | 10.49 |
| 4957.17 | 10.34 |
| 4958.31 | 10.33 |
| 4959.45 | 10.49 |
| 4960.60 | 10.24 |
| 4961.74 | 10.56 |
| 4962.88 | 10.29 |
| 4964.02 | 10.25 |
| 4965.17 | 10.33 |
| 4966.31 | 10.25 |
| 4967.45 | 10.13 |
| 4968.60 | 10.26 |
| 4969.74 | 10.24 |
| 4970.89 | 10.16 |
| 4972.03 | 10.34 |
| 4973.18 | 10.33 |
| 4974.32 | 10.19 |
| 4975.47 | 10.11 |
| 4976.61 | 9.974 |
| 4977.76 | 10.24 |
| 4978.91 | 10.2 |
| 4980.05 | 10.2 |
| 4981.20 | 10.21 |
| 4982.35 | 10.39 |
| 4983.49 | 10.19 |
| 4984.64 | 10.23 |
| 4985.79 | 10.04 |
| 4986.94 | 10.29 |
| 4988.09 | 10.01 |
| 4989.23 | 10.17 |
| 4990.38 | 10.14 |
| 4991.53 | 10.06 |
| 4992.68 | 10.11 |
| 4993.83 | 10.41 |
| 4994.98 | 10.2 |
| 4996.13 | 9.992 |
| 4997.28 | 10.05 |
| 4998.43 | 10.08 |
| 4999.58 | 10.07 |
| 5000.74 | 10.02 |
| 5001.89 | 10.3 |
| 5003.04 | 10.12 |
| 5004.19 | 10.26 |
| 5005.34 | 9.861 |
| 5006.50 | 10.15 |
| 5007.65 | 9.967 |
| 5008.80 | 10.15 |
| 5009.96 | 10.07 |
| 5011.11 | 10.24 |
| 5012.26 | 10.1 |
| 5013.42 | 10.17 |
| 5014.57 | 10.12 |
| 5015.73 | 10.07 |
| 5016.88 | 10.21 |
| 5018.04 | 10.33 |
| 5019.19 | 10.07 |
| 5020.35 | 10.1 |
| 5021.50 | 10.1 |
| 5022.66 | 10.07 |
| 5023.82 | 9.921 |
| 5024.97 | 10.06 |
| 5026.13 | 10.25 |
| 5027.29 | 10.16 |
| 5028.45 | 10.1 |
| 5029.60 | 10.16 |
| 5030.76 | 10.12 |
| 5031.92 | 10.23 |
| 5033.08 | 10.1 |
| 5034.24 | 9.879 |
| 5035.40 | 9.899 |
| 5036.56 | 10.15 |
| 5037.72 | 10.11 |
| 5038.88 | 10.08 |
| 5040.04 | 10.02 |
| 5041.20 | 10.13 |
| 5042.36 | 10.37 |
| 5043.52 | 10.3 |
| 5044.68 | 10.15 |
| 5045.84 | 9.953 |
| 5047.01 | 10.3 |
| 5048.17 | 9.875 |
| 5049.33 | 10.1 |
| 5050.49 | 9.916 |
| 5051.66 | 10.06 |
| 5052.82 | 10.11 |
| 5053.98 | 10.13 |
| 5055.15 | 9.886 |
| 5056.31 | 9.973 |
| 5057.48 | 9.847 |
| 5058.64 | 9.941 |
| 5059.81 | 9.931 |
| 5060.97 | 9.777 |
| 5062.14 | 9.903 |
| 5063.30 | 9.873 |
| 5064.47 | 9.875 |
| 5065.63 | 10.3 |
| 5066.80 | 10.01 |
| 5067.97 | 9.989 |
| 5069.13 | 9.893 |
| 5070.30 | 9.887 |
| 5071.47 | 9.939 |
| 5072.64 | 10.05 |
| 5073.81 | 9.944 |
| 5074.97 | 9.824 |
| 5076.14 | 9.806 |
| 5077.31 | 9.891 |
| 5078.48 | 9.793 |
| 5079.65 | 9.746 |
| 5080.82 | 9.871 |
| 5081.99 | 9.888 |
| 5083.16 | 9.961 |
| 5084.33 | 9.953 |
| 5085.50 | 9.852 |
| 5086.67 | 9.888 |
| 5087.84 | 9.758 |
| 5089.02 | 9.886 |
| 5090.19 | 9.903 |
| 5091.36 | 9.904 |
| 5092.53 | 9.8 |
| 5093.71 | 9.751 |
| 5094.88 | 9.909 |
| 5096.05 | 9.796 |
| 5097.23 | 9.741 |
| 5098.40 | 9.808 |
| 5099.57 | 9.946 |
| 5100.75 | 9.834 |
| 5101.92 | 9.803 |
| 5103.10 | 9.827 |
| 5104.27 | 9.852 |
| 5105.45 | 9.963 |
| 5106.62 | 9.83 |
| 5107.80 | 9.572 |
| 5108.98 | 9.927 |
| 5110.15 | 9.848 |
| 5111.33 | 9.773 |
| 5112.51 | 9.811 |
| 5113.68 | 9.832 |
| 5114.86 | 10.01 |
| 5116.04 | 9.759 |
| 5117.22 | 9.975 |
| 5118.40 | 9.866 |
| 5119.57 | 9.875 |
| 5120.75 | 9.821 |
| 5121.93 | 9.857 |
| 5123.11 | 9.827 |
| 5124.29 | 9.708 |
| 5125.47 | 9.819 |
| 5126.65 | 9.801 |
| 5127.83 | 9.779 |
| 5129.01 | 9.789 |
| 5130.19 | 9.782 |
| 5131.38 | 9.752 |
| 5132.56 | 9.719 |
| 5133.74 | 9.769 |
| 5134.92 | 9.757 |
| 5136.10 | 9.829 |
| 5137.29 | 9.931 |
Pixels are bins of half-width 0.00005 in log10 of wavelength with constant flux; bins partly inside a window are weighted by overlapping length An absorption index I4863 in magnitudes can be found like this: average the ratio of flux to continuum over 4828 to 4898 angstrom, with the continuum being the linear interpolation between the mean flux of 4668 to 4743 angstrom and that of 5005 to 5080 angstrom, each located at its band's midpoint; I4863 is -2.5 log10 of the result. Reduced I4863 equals 0.04 mag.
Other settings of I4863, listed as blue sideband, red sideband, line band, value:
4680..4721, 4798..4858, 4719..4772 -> 0.03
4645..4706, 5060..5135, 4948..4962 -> 0.02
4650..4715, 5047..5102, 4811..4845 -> 0.08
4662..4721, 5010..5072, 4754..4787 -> 0.08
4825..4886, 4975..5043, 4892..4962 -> -0.02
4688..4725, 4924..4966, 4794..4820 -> 0.07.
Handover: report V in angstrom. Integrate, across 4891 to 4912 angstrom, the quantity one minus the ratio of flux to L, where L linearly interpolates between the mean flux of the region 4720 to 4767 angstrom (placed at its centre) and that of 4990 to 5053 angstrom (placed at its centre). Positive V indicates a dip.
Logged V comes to 0.07 angstrom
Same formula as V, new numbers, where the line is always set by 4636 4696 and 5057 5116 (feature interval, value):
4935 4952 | 0.3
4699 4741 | 1.1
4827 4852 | 1.5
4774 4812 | 3.0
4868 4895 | 1.1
